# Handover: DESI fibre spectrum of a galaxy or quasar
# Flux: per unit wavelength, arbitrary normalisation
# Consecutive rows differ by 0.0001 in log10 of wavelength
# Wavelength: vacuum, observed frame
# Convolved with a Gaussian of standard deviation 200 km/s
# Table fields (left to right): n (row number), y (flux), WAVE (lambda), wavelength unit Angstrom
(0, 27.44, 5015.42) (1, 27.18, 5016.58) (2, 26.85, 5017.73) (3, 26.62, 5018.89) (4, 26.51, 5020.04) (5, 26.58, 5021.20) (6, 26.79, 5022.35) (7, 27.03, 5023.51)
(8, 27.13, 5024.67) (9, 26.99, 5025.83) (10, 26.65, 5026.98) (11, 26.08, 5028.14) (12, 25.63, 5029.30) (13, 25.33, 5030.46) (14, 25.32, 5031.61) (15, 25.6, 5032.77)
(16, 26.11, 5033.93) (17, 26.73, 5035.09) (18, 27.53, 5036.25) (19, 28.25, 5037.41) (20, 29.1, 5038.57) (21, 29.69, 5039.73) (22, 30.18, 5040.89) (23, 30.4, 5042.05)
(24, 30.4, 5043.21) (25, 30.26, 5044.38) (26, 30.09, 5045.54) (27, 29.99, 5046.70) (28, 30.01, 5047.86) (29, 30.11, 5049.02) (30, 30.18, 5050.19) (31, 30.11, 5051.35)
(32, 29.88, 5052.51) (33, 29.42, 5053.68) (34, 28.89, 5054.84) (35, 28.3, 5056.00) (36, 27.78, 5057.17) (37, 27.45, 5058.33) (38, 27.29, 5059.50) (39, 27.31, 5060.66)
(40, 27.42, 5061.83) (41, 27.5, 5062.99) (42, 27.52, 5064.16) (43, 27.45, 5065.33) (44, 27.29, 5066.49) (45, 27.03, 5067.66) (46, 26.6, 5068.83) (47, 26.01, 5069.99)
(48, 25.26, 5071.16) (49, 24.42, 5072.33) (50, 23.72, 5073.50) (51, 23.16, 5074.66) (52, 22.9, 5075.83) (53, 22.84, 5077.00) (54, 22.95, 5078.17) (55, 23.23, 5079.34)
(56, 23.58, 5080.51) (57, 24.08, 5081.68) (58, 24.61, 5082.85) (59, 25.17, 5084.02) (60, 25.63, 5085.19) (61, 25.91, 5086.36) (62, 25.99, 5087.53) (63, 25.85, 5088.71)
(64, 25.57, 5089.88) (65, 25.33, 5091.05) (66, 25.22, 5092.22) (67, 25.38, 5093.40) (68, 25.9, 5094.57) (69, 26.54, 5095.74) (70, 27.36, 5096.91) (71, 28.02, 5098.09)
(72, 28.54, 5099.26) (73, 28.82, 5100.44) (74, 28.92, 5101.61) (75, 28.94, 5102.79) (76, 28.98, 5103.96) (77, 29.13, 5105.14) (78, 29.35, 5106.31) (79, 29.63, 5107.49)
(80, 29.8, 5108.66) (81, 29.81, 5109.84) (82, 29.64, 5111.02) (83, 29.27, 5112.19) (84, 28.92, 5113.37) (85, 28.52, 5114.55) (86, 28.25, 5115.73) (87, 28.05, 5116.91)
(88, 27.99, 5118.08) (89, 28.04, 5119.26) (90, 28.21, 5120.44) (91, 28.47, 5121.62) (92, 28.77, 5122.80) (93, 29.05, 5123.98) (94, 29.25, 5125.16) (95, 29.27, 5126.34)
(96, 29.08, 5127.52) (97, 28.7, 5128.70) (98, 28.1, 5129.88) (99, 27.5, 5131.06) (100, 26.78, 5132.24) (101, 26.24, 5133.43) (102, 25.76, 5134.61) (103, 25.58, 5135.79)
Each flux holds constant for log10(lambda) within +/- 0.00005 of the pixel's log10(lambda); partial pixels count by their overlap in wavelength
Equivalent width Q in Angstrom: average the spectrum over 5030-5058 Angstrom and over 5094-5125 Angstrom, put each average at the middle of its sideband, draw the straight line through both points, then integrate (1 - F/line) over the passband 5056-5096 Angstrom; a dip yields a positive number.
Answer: 4.3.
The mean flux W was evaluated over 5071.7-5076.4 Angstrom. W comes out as 23.6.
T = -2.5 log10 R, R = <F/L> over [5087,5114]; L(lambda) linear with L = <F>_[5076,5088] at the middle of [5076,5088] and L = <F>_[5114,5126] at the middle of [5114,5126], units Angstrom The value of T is -0.060 mag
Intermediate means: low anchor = 24.3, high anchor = 28.5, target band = 27.9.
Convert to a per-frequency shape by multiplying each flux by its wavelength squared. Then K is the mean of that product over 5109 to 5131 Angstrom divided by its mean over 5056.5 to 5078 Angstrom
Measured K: 1.1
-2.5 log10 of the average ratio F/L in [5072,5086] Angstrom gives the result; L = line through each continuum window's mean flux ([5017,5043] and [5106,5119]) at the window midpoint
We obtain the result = 0.18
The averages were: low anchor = 27.2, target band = 23.9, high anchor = 29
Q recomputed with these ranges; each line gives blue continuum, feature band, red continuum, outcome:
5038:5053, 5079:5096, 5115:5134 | 2.3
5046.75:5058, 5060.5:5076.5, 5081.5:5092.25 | 0.9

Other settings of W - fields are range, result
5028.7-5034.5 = 25.6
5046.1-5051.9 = 30.1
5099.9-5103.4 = 28.9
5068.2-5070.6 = 26.3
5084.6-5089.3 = 25.8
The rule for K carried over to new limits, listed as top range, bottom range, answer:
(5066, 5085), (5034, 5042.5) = 0.87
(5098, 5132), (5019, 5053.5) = 1.06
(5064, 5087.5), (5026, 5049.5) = 0.90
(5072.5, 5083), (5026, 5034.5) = 0.92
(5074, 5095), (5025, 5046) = 0.90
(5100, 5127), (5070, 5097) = 1.18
